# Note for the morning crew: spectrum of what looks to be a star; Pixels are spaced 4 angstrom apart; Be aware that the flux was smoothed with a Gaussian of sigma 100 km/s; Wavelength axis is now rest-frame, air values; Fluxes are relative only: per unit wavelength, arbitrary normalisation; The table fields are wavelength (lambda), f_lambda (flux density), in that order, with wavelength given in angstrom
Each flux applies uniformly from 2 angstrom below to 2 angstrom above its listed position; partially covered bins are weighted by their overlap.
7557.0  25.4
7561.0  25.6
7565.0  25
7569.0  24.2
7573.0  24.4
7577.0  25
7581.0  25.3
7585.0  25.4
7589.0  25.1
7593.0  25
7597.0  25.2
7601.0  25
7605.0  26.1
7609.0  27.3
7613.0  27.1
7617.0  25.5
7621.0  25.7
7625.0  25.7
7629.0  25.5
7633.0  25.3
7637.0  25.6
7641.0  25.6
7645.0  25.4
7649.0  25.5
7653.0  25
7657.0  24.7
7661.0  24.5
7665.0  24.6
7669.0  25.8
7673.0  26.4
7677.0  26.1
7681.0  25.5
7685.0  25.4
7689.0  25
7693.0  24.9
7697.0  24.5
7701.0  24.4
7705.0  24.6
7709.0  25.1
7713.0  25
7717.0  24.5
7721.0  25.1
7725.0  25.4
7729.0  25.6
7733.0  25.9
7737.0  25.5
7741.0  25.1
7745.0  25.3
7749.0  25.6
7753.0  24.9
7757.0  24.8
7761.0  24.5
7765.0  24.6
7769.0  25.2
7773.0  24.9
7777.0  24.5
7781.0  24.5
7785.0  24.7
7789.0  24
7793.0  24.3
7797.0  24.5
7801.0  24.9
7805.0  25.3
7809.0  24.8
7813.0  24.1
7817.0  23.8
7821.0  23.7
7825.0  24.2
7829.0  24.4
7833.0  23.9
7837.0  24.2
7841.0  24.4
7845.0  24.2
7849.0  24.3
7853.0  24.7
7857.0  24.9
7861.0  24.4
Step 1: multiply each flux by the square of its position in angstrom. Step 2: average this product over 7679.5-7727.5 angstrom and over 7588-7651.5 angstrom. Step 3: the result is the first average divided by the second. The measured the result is 1.0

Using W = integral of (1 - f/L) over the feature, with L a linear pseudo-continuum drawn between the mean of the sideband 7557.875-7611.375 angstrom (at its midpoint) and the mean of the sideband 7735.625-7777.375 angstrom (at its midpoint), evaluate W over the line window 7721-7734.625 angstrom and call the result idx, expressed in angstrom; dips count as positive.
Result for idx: -0.3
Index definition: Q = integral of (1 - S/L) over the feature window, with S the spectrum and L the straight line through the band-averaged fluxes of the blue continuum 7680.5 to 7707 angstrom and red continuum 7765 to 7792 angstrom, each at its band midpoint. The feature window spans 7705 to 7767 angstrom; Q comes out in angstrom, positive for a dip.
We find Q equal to -0.9 angstrom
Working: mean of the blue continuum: 24.9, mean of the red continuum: 24.6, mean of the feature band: 25.1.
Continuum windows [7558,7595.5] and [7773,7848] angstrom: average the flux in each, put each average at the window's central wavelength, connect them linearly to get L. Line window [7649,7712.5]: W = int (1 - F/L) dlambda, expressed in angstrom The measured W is -0.98 angstrom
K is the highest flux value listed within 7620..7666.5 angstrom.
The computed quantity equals 25.7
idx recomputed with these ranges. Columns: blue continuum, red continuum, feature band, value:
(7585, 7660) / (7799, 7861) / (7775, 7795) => 0.19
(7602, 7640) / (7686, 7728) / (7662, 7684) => -0.27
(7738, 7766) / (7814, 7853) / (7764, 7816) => -0.04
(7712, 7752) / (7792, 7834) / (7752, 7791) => 0.30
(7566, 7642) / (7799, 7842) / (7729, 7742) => -0.40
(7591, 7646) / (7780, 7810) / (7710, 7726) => 0.08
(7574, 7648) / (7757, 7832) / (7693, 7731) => 0.11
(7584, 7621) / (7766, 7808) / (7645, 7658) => 0.16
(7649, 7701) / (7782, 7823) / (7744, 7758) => -0.25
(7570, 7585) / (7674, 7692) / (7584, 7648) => -1.32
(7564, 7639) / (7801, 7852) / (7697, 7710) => 0.15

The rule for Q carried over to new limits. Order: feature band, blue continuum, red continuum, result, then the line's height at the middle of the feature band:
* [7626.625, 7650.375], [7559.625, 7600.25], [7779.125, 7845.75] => -0.6 angstrom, 24.8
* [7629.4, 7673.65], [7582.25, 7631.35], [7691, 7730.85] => 0.1 angstrom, 25.4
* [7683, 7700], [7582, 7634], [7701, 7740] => 0.2 angstrom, 25.3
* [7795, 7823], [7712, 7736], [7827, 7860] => 0.2 angstrom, 24.6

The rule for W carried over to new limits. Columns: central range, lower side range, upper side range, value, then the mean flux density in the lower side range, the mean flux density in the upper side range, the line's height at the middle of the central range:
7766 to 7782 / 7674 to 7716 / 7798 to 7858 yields -0.1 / 25.1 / 24.4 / 24.7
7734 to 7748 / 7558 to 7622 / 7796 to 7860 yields -0.3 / 25.4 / 24.4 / 24.8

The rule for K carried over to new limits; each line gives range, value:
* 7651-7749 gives 26.4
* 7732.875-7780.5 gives 25.9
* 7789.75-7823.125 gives 25.3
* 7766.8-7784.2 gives 25.2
